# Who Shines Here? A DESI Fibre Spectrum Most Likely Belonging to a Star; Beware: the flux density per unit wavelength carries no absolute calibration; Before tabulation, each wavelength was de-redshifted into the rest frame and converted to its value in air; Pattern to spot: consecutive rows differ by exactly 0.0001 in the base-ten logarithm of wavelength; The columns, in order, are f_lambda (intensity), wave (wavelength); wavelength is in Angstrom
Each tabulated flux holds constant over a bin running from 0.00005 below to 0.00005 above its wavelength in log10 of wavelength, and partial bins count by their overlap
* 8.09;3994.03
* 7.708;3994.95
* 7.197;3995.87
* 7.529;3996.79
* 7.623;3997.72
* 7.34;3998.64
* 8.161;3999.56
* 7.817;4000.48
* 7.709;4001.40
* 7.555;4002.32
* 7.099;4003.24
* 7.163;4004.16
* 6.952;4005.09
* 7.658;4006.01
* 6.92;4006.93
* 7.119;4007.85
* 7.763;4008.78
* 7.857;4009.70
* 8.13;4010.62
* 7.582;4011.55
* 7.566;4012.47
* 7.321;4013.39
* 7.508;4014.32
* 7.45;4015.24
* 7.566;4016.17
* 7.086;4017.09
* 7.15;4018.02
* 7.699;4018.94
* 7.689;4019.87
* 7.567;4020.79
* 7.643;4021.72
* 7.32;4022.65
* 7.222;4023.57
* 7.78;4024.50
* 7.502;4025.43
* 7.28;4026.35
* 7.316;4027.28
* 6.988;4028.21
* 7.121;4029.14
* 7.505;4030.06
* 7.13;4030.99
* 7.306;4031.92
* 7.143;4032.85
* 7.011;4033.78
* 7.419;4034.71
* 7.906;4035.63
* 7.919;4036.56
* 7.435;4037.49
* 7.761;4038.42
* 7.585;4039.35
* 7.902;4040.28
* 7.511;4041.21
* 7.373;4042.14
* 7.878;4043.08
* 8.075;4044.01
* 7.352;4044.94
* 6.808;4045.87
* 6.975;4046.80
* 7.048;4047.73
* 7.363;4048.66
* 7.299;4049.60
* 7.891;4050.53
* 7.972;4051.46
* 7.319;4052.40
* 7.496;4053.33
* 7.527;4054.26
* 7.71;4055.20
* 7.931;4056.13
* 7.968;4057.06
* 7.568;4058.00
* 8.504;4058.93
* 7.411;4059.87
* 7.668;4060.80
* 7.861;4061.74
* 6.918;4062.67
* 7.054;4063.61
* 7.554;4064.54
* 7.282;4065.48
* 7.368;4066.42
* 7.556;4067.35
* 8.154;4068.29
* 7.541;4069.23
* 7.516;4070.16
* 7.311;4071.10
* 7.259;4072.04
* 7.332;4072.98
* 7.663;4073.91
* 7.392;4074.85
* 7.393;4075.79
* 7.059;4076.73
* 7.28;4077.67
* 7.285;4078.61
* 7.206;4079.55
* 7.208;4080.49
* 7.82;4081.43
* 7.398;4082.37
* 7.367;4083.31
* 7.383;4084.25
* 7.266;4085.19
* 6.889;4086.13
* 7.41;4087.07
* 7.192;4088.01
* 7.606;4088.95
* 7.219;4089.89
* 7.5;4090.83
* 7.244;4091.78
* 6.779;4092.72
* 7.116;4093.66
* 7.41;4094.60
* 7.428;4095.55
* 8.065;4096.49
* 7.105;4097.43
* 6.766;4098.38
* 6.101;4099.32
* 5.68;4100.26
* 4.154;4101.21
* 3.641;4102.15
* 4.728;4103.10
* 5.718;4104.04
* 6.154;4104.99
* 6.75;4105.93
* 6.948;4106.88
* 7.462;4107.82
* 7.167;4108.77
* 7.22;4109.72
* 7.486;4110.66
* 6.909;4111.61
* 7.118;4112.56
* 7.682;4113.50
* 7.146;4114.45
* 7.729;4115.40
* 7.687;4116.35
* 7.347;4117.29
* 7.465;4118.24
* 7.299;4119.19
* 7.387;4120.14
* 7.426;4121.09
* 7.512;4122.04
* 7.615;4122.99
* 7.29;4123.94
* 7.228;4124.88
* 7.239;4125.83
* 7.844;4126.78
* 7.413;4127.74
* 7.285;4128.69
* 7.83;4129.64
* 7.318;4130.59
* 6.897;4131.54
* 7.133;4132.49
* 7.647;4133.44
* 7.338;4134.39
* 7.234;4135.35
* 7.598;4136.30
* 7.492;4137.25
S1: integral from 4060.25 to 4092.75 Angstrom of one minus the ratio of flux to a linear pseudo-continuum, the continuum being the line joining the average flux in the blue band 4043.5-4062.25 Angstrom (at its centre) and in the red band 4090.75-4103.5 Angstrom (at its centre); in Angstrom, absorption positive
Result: -2.1 Angstrom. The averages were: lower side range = 7.59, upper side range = 6.38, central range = 7.38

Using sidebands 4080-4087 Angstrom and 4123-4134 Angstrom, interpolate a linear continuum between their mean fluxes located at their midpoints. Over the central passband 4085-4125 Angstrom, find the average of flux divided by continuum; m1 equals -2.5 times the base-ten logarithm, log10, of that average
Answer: 0.062 mag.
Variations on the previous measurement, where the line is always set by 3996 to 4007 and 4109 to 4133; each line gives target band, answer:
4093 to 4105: 0.197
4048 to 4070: -0.025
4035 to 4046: -0.030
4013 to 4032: 0.010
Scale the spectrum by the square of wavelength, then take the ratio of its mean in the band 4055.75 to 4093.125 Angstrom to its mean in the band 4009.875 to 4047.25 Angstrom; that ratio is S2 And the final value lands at 1.02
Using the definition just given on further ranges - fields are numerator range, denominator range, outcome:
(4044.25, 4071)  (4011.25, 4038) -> 1.03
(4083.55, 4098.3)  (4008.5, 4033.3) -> 1.01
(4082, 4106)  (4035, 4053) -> 0.91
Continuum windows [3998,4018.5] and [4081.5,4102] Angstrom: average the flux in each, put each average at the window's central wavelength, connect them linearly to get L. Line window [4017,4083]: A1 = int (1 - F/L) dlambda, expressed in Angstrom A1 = -2.3 Angstrom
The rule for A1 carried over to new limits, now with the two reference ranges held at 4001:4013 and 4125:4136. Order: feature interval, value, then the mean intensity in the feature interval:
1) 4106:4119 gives 0.1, 7.32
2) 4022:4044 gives 0.0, 7.46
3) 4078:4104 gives 2.0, 6.83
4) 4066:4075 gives -0.1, 7.52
